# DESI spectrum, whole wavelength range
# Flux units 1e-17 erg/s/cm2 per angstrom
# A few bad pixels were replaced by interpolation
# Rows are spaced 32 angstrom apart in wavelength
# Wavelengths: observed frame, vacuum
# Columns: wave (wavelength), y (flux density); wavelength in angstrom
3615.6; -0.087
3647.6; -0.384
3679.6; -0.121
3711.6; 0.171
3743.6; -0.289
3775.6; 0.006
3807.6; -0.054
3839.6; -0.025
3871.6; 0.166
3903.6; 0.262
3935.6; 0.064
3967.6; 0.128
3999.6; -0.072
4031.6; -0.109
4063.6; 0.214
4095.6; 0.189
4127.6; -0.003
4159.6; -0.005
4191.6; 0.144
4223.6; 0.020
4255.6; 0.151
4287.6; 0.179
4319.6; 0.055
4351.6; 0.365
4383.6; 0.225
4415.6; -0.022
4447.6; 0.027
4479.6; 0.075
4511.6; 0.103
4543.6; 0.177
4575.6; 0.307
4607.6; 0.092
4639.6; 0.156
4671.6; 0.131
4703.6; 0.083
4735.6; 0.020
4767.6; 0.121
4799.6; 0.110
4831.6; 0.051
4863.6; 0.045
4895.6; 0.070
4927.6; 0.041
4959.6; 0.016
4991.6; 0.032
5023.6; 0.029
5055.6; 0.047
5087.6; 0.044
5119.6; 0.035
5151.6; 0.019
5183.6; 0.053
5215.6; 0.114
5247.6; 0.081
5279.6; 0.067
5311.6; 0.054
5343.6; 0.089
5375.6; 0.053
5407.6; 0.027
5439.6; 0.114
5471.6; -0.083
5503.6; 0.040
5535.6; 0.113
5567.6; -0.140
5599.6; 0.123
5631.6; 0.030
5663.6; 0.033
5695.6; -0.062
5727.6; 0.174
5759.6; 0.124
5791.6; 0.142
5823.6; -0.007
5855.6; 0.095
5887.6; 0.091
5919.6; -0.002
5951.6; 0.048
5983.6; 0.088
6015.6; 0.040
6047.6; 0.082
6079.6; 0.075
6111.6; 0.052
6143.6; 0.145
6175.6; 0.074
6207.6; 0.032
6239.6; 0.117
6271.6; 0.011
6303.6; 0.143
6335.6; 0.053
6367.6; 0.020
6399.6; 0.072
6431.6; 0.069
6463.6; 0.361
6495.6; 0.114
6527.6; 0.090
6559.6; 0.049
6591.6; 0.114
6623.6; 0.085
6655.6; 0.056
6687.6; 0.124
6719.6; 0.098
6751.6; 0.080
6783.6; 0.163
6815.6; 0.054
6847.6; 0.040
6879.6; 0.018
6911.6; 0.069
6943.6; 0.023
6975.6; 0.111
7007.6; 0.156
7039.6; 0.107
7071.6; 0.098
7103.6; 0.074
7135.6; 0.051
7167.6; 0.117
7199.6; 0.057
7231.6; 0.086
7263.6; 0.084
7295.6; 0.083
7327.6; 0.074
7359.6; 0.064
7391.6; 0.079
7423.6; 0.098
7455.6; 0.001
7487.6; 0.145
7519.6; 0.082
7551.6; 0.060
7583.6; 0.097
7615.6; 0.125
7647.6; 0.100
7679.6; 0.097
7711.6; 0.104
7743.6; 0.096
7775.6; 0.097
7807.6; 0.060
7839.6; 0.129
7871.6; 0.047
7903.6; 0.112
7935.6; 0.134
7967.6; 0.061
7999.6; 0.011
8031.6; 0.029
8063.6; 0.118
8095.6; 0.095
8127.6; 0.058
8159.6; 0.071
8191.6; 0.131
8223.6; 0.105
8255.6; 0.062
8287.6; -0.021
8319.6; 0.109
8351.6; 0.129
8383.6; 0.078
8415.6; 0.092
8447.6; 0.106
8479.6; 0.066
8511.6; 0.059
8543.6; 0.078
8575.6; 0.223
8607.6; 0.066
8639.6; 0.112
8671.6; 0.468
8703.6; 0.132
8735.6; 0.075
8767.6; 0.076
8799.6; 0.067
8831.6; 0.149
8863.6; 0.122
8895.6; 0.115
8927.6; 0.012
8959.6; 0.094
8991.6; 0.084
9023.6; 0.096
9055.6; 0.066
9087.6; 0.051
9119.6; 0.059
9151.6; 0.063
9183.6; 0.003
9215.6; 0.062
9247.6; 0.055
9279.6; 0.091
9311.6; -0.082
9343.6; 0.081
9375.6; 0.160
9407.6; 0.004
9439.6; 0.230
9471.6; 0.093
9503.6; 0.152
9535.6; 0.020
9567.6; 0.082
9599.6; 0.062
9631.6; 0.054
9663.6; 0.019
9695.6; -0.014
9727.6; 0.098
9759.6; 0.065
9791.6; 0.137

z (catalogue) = 0.73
